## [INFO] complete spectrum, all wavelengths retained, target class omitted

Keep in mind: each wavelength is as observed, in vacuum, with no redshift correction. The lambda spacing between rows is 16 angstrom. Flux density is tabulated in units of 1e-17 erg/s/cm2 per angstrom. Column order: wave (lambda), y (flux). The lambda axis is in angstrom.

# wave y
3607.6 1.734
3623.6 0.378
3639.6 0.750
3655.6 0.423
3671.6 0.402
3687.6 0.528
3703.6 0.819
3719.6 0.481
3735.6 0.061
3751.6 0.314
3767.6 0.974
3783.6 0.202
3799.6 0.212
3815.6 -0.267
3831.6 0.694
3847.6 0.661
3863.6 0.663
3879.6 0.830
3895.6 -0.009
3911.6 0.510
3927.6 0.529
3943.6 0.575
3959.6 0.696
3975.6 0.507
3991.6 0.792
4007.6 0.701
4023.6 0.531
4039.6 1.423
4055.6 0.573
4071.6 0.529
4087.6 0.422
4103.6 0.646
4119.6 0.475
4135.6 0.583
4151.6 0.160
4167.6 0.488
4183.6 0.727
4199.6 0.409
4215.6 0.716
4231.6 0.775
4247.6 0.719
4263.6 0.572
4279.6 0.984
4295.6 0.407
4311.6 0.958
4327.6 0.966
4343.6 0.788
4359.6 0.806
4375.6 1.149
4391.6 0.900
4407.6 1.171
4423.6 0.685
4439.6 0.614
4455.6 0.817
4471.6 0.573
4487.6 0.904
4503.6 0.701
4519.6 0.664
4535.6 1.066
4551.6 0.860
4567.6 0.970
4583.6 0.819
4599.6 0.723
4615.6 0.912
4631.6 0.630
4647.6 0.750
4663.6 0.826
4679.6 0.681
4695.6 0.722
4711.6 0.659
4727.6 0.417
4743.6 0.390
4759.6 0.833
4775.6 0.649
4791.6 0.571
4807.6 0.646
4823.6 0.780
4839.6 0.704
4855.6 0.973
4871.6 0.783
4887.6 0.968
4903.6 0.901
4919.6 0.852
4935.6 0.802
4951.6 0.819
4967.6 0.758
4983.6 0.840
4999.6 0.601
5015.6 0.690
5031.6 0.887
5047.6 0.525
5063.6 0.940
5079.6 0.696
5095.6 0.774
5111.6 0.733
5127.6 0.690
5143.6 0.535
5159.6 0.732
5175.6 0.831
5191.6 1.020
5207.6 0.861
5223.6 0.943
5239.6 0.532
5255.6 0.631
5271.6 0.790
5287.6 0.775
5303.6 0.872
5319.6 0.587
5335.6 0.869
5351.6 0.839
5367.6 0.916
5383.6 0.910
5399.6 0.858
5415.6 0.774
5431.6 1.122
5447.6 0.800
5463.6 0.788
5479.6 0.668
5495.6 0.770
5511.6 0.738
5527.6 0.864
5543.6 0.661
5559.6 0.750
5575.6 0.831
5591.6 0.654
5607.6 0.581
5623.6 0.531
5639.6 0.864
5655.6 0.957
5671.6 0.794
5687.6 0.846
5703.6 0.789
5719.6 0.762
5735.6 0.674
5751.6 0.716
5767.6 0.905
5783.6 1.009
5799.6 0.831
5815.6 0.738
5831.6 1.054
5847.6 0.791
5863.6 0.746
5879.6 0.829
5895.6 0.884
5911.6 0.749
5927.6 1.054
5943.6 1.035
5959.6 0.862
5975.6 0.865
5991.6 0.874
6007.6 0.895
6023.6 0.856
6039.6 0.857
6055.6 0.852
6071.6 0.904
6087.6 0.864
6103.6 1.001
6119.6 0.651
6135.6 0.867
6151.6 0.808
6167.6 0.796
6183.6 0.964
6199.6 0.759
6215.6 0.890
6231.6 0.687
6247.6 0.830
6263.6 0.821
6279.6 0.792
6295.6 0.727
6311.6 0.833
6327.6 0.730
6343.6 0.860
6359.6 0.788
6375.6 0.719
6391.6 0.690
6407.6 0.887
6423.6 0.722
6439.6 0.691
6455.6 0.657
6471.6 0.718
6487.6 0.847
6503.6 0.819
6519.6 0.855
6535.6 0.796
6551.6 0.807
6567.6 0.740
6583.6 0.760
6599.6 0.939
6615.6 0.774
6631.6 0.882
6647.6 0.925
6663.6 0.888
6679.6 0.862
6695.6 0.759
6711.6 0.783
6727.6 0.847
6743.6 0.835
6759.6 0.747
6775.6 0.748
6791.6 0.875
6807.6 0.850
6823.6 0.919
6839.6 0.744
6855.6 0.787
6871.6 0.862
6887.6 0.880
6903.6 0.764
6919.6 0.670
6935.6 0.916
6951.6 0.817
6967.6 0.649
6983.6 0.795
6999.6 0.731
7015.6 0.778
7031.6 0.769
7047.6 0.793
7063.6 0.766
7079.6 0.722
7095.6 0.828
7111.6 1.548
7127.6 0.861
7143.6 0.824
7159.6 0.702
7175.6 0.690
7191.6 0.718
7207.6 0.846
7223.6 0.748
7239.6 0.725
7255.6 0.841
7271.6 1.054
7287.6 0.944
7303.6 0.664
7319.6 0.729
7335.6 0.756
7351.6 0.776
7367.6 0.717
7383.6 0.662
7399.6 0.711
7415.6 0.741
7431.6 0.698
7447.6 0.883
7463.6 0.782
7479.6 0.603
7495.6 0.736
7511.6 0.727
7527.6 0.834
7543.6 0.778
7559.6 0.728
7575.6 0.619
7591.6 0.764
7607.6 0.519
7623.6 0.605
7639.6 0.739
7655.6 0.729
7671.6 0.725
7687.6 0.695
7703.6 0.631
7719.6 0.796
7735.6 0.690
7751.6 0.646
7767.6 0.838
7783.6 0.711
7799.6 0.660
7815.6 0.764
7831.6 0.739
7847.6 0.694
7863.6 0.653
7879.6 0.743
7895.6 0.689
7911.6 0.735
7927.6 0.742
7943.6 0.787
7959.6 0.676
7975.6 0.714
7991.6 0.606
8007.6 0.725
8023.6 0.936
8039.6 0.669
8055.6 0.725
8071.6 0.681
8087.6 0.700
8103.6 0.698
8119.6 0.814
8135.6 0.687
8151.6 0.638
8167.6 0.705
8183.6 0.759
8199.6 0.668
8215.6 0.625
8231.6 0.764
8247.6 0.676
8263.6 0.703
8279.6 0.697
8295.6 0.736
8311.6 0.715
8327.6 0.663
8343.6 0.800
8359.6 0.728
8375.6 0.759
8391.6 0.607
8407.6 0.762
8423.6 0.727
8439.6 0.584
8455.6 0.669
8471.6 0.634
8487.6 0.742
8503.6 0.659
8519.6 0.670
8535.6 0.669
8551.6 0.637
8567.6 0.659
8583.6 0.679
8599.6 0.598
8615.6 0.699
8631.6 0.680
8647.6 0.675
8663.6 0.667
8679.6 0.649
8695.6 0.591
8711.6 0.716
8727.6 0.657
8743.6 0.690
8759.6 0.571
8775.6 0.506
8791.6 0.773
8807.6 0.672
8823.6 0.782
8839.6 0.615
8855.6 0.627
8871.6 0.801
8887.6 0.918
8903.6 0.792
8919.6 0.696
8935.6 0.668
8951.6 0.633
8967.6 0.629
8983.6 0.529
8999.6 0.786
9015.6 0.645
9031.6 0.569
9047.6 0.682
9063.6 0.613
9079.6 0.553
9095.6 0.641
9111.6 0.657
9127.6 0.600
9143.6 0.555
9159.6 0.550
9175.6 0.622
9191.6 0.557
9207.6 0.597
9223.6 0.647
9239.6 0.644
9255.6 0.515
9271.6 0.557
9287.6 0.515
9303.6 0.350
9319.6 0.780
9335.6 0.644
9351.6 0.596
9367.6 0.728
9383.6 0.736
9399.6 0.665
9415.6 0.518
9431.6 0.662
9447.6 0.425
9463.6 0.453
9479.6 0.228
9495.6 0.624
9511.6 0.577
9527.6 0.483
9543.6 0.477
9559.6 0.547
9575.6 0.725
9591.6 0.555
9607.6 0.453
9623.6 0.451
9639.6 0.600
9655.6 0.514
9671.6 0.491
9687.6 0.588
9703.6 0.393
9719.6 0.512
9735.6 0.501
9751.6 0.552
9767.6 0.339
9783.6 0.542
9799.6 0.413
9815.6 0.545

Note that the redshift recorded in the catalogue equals 0.083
